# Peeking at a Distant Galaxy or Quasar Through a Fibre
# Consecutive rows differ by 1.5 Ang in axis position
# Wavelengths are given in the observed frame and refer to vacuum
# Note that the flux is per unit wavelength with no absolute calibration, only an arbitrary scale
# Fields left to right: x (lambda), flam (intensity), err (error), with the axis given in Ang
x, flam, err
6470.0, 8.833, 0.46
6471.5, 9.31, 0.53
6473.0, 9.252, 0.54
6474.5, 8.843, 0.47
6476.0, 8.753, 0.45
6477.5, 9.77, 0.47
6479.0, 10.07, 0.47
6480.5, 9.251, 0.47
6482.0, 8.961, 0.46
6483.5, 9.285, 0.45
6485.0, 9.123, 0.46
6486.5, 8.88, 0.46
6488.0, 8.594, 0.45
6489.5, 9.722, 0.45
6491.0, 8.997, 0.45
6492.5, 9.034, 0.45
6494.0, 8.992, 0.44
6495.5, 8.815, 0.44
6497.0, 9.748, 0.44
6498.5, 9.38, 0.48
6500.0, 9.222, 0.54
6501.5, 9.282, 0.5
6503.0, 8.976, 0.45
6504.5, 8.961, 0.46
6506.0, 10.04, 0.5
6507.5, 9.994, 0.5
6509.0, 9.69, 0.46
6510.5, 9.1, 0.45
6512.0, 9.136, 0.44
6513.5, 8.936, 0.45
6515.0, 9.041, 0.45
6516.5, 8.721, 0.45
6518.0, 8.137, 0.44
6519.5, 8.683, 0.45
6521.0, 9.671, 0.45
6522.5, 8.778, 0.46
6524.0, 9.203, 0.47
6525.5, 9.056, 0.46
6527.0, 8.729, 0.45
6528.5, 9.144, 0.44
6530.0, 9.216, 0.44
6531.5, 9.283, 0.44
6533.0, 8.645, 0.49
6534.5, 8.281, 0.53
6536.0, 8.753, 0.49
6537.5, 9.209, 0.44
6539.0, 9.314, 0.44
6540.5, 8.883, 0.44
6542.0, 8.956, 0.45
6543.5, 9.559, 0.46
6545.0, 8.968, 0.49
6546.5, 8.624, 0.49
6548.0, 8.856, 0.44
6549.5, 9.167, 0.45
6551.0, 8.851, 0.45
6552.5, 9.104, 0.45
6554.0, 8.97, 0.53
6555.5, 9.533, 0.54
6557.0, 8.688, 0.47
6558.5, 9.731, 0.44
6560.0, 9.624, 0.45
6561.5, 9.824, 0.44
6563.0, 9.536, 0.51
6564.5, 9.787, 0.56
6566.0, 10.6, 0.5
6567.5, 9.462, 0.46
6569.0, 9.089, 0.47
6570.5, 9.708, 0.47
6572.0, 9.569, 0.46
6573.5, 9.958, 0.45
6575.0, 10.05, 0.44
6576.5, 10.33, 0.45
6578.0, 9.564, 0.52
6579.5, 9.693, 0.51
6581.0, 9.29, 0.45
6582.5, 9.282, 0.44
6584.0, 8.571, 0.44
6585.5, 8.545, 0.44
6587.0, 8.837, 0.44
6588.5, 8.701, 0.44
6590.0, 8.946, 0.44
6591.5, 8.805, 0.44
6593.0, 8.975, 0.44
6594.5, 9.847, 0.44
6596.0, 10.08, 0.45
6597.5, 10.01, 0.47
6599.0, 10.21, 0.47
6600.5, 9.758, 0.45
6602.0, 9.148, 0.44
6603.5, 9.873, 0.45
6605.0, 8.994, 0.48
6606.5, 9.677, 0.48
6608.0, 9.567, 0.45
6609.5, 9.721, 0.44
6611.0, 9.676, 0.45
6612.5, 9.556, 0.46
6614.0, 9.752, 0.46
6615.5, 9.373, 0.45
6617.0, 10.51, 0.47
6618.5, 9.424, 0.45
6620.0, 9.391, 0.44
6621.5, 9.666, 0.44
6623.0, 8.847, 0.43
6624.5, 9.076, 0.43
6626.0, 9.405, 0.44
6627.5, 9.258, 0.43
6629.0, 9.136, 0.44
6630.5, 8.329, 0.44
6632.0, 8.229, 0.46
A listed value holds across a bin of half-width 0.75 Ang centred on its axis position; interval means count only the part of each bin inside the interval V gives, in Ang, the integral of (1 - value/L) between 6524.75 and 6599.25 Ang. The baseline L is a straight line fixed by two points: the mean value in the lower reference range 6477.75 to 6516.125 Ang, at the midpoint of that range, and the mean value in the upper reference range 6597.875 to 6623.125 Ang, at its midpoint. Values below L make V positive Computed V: 1.4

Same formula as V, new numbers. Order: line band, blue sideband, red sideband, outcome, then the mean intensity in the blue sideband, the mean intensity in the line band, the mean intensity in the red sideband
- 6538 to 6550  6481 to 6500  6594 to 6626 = 0.4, 9.13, 9.04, 9.62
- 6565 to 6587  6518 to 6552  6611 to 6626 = -0.7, 8.97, 9.53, 9.51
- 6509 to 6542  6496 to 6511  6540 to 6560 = 1.1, 9.43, 8.97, 9.09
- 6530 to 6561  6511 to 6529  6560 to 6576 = 1.0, 8.94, 9.06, 9.76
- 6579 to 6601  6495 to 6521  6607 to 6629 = 0.3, 9.19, 9.29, 9.5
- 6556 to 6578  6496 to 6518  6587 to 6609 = -0.7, 9.26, 9.7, 9.45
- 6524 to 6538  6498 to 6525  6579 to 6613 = 0.4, 9.16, 8.93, 9.38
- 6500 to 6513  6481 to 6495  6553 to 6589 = -0.3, 9.06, 9.38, 9.46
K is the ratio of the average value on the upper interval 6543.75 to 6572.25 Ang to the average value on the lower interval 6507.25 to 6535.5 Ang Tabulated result 1.04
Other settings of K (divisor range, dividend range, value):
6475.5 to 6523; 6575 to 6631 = 1.03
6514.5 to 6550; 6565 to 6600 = 1.06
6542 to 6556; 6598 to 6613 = 1.06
